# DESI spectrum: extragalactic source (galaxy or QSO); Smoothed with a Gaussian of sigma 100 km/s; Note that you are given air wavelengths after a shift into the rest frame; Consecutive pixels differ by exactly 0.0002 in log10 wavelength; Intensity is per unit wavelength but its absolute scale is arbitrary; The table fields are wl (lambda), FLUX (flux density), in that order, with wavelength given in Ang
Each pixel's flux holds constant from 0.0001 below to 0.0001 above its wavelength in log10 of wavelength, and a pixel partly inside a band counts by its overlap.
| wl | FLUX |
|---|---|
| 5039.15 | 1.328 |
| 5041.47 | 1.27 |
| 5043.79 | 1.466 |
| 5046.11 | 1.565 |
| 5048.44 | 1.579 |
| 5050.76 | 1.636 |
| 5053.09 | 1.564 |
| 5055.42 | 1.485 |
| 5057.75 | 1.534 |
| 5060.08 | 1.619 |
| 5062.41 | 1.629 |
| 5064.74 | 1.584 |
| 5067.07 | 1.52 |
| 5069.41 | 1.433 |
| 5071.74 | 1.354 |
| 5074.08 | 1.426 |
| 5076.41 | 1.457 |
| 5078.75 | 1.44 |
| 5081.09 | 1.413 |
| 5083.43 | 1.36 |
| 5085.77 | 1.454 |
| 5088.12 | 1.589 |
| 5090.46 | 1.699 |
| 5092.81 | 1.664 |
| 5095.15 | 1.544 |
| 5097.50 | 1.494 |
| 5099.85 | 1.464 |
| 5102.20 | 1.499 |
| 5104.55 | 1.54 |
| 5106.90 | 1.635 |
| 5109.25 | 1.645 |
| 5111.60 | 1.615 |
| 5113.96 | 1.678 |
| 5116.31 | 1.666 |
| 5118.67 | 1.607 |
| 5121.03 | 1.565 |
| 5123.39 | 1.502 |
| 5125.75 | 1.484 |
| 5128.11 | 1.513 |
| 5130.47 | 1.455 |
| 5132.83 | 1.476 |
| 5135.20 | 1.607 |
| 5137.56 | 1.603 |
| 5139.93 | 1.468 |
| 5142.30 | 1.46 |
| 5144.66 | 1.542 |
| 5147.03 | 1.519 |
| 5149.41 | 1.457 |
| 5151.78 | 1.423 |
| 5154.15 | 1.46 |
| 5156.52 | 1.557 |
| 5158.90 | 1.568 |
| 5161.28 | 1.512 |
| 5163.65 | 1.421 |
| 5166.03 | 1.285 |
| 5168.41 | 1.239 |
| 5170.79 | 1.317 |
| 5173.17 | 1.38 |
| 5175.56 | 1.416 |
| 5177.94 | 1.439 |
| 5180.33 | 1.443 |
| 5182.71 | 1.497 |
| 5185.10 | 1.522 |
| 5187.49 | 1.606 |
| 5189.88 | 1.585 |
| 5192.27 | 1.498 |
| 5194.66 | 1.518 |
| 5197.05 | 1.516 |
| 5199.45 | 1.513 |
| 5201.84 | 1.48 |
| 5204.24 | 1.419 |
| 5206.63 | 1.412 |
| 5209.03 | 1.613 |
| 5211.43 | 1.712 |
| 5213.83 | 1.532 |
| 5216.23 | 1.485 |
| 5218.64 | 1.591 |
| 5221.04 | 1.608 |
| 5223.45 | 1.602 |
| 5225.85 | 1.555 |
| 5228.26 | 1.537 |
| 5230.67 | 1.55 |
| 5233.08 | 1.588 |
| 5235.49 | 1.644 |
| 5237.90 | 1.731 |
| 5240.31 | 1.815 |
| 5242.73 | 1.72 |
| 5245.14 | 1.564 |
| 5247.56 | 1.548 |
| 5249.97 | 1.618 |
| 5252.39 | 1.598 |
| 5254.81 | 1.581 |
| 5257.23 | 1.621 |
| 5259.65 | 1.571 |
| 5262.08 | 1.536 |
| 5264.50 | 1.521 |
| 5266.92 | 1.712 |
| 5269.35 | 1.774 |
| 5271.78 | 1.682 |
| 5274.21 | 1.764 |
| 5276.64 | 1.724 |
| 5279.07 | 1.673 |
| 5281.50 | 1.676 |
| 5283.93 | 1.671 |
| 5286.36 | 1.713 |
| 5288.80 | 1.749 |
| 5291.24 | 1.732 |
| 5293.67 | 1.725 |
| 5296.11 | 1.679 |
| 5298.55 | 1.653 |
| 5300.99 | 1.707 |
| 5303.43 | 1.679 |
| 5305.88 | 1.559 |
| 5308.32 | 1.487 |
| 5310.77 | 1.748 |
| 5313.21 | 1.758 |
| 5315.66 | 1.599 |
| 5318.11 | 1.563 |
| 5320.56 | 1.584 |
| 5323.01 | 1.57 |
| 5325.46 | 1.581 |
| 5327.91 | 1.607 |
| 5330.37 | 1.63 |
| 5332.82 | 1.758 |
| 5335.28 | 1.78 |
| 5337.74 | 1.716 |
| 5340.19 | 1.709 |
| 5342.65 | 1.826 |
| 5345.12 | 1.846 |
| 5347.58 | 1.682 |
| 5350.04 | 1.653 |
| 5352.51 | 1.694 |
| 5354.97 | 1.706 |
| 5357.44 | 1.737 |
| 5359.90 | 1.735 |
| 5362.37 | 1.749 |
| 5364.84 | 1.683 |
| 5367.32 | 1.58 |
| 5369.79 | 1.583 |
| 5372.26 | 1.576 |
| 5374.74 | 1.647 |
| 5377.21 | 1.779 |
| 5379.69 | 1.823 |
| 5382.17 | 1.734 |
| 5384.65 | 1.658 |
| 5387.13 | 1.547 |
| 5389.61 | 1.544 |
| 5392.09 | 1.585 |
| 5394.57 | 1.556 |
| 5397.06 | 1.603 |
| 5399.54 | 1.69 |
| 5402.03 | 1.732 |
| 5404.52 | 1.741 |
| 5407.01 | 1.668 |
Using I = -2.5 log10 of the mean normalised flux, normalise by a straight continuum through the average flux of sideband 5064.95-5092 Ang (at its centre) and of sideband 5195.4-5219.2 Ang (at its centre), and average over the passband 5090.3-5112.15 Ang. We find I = -0.064 mag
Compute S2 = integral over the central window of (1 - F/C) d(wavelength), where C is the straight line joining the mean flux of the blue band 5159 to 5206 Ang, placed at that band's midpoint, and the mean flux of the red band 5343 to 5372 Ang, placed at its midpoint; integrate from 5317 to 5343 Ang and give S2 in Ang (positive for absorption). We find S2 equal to -0.1 Ang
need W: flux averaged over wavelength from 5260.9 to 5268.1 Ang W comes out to 1.59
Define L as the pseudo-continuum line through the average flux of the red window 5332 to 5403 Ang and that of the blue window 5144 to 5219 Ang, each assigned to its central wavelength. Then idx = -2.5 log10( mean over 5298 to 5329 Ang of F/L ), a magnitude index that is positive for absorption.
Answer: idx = 0.00 mag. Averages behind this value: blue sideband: 1.48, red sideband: 1.69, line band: 1.62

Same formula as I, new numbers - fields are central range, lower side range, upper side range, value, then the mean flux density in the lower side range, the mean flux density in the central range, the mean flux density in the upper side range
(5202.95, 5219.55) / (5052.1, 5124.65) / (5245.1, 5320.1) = 0.05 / 1.54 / 1.54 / 1.65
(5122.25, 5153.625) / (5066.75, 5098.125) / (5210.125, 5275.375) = 0.02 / 1.49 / 1.5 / 1.62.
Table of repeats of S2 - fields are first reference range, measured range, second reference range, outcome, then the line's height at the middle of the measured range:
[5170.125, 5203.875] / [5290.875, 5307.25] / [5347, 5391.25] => -0.7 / 1.6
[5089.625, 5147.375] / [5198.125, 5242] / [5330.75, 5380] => 1.2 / 1.62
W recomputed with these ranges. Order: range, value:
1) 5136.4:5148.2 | 1.52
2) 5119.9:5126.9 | 1.52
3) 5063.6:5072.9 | 1.47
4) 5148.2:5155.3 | 1.45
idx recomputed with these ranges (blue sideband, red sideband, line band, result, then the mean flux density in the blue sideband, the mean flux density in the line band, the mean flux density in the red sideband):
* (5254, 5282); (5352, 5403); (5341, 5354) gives -0.05 mag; 1.65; 1.74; 1.66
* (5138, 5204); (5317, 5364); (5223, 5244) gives -0.06 mag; 1.47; 1.64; 1.69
